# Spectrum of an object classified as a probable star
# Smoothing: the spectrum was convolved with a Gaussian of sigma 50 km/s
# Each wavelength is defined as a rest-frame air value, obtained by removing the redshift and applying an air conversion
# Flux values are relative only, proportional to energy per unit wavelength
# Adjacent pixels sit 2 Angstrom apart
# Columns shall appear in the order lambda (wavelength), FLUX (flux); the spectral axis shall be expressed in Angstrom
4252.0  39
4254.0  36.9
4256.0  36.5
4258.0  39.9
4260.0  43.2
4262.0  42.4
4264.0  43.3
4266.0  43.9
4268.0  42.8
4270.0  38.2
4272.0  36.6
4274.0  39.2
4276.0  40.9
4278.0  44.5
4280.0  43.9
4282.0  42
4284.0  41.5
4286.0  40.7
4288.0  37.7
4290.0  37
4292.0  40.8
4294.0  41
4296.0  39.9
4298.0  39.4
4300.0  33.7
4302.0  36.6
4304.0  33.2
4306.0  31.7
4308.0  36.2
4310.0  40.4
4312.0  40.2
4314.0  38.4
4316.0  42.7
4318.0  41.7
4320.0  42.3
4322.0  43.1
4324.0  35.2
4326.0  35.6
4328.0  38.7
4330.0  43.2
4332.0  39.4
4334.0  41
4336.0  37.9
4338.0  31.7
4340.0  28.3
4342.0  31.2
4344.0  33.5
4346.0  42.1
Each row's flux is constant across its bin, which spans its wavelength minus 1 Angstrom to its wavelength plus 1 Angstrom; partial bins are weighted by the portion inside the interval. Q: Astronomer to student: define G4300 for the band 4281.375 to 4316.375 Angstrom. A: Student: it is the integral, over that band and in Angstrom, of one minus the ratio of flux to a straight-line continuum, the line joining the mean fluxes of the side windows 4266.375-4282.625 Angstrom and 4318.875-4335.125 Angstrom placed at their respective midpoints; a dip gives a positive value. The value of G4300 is 1.8 Angstrom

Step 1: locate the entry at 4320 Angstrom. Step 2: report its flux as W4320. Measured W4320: 42.3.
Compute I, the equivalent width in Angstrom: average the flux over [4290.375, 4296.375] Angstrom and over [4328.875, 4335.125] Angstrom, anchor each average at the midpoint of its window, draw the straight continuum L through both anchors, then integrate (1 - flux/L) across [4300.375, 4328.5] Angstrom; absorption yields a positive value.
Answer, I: 1.8 Angstrom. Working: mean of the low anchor 40.3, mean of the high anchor 41.1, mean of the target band 38.2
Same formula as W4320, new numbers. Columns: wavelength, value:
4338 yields 31.7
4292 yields 40.8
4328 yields 38.7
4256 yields 36.5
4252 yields 39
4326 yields 35.6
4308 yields 36.2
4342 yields 31.2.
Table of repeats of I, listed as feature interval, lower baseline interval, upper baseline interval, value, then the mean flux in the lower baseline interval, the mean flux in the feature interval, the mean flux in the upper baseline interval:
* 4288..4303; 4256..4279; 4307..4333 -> 0.8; 41.1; 38.3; 39.8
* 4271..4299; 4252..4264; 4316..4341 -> -0.7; 40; 40.4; 38.4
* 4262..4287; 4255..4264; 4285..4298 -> -0.8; 40.8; 41.5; 39.5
